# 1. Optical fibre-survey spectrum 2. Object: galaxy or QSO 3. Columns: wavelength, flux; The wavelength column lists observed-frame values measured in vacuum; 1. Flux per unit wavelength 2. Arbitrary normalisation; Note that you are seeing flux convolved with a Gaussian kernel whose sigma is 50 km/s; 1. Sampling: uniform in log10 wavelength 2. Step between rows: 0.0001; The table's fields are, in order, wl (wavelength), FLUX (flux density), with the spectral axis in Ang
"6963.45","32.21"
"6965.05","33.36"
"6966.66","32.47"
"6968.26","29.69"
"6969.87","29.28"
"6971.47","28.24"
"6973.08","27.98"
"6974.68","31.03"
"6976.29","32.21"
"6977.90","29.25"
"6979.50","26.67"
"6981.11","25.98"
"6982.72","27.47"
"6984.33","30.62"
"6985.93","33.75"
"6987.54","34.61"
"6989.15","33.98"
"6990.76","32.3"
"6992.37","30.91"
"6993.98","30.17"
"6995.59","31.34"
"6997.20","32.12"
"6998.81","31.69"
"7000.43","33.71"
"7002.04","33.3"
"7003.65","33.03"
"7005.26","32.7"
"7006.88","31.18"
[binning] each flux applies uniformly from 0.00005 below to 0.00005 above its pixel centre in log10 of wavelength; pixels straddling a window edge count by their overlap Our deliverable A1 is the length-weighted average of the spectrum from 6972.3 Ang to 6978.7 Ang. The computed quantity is 30.1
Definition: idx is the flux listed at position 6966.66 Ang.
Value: 32.47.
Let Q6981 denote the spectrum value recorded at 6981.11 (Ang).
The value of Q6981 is 25.98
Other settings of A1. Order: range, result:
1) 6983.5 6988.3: 33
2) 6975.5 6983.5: 28.3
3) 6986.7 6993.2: 32.9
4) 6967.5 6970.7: 29.5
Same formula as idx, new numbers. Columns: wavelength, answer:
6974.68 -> 31.03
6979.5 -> 26.67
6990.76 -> 32.3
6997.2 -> 32.12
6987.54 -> 34.61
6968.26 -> 29.69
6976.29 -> 32.21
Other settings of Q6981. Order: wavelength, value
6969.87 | 29.28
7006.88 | 31.18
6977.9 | 29.25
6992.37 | 30.91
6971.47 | 28.24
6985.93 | 33.75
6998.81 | 31.69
